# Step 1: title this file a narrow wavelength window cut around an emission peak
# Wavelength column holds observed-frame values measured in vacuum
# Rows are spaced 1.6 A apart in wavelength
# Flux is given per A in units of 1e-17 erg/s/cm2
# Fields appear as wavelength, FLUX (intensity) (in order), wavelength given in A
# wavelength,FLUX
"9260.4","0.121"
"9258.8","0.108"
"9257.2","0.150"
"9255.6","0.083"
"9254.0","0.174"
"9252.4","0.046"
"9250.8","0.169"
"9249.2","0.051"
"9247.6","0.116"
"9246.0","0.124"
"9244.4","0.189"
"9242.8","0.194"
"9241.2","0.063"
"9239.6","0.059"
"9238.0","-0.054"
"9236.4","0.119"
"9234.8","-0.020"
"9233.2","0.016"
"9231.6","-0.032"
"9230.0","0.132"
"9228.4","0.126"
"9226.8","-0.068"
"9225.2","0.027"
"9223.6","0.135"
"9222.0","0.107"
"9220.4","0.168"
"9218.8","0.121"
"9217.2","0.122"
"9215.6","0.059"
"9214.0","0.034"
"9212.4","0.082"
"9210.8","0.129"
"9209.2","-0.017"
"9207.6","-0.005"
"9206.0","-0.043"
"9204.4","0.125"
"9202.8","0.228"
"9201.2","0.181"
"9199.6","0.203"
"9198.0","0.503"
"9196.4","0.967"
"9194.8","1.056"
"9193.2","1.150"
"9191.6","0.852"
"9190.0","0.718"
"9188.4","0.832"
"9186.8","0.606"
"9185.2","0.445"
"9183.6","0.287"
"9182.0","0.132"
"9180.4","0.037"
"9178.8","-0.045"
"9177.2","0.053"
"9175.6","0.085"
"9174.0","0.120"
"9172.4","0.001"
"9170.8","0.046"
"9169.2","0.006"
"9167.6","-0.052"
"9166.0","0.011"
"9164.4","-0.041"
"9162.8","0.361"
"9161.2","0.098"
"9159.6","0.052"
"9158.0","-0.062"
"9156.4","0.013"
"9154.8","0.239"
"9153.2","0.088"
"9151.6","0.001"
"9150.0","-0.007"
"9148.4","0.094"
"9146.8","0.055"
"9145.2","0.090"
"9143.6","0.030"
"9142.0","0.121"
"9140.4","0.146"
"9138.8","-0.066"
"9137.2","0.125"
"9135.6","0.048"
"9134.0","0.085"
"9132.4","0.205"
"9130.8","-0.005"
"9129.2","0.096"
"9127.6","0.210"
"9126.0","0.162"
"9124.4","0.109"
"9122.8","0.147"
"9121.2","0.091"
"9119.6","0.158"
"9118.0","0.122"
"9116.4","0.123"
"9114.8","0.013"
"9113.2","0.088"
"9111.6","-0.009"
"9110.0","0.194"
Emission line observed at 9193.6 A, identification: [O II] 3727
